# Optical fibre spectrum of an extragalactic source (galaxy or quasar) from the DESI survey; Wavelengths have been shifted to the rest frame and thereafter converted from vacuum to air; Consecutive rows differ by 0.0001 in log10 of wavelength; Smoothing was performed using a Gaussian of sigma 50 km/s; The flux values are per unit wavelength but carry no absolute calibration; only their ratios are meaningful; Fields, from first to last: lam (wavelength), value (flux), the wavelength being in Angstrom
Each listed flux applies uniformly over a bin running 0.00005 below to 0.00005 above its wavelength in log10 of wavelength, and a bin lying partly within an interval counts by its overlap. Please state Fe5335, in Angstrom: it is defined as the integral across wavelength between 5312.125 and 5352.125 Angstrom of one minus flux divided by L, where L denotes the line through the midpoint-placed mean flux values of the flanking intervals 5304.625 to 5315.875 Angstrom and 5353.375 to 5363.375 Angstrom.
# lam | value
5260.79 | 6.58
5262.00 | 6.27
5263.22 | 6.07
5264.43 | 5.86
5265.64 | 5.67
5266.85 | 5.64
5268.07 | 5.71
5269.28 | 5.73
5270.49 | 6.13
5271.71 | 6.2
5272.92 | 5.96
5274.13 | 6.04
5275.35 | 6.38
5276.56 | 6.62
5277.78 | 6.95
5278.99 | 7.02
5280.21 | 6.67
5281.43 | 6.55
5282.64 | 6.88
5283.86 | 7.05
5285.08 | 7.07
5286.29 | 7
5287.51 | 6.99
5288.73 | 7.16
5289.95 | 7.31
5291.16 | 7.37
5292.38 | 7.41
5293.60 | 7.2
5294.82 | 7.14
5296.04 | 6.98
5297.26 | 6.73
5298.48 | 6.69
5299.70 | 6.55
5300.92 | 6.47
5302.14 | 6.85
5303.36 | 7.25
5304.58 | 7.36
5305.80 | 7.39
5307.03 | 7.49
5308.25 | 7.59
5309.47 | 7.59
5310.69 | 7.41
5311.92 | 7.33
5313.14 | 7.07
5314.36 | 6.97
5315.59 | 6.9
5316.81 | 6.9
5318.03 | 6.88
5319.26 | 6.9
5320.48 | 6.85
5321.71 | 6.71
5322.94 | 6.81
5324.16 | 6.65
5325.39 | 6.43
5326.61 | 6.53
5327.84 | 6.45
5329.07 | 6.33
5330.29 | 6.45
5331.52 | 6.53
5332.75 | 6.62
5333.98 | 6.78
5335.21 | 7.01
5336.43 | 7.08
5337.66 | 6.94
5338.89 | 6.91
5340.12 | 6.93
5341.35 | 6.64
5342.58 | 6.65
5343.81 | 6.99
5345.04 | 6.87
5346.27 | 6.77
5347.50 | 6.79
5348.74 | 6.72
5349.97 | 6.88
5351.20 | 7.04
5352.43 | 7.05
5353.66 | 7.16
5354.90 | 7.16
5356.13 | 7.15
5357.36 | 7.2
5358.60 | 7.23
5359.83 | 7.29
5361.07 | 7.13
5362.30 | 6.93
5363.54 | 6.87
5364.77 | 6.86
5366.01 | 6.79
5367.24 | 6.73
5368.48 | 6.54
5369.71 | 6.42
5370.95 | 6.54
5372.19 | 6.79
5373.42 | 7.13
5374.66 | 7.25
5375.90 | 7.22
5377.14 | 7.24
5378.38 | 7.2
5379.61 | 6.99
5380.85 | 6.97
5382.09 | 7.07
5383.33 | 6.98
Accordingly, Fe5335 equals 2.5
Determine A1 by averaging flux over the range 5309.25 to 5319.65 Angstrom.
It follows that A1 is 7.09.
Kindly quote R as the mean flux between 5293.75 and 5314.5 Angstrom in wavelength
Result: 7.12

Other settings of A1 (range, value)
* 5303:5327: 7.05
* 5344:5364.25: 7.01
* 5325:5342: 6.69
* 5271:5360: 6.9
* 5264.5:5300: 6.64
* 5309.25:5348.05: 6.83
